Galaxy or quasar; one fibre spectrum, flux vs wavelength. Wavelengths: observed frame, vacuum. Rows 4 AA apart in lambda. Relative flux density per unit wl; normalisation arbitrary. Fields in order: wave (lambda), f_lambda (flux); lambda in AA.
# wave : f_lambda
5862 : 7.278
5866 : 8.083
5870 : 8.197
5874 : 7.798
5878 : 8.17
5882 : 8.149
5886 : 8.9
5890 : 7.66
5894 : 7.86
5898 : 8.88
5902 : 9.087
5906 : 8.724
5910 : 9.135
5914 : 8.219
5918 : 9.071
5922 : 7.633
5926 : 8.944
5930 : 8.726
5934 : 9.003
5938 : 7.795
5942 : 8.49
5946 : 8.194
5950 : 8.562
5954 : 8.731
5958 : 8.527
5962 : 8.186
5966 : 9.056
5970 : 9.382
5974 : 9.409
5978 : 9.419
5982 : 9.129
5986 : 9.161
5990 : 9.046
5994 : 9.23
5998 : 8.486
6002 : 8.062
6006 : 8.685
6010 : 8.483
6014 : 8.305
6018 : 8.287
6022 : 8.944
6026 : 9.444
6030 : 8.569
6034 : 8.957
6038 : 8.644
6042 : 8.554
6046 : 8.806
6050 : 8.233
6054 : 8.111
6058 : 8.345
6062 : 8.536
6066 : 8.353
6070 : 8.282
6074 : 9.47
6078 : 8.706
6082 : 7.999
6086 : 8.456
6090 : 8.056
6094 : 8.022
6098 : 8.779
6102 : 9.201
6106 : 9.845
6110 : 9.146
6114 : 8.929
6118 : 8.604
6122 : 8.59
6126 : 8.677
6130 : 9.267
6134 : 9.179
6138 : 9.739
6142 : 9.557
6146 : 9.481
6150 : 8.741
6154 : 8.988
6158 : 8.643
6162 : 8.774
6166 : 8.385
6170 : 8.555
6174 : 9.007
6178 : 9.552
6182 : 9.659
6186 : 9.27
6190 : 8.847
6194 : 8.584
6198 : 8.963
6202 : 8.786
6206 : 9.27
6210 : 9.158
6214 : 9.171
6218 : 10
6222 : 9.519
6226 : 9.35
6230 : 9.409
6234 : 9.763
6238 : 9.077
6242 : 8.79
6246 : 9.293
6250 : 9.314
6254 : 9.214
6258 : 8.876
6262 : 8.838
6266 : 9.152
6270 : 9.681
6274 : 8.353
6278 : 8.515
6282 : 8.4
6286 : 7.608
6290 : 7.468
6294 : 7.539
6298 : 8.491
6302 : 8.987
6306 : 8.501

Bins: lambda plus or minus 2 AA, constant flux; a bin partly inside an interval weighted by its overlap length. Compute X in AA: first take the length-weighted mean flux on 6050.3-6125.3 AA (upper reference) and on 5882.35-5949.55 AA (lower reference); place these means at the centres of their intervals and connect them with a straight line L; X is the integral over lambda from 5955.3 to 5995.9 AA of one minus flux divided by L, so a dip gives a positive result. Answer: -2.4 AA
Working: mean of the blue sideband 8.51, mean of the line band 9.05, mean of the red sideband 8.63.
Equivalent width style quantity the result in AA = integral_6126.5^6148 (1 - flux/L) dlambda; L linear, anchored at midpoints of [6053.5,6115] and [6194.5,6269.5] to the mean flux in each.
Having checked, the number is -1.3 AA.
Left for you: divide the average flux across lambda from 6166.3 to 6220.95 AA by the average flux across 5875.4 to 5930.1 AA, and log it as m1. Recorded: 1.1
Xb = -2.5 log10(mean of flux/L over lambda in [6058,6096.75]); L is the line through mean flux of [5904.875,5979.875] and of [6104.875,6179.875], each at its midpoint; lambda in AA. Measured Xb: 0.06 mag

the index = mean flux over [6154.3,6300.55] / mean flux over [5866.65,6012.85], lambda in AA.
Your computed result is 1.04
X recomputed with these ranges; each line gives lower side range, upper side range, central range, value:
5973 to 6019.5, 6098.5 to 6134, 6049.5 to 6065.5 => 1.1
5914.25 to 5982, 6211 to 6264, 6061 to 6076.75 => 0.5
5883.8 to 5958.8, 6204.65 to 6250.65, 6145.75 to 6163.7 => 0.5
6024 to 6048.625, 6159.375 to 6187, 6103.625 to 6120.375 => -0.4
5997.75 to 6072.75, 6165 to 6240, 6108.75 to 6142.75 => -0.6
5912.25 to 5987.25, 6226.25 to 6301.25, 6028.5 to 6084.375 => 1.3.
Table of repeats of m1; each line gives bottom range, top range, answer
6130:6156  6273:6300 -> 0.87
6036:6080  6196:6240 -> 1.09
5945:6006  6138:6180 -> 1.02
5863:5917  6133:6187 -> 1.09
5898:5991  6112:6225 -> 1.03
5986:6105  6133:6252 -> 1.06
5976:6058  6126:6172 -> 1.03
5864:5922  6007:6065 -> 1.02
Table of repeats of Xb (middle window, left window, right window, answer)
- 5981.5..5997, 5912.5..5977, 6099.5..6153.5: -0.04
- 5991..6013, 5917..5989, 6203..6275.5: 0.03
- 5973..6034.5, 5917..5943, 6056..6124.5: -0.03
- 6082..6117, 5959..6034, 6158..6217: 0.02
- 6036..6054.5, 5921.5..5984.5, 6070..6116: 0.03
